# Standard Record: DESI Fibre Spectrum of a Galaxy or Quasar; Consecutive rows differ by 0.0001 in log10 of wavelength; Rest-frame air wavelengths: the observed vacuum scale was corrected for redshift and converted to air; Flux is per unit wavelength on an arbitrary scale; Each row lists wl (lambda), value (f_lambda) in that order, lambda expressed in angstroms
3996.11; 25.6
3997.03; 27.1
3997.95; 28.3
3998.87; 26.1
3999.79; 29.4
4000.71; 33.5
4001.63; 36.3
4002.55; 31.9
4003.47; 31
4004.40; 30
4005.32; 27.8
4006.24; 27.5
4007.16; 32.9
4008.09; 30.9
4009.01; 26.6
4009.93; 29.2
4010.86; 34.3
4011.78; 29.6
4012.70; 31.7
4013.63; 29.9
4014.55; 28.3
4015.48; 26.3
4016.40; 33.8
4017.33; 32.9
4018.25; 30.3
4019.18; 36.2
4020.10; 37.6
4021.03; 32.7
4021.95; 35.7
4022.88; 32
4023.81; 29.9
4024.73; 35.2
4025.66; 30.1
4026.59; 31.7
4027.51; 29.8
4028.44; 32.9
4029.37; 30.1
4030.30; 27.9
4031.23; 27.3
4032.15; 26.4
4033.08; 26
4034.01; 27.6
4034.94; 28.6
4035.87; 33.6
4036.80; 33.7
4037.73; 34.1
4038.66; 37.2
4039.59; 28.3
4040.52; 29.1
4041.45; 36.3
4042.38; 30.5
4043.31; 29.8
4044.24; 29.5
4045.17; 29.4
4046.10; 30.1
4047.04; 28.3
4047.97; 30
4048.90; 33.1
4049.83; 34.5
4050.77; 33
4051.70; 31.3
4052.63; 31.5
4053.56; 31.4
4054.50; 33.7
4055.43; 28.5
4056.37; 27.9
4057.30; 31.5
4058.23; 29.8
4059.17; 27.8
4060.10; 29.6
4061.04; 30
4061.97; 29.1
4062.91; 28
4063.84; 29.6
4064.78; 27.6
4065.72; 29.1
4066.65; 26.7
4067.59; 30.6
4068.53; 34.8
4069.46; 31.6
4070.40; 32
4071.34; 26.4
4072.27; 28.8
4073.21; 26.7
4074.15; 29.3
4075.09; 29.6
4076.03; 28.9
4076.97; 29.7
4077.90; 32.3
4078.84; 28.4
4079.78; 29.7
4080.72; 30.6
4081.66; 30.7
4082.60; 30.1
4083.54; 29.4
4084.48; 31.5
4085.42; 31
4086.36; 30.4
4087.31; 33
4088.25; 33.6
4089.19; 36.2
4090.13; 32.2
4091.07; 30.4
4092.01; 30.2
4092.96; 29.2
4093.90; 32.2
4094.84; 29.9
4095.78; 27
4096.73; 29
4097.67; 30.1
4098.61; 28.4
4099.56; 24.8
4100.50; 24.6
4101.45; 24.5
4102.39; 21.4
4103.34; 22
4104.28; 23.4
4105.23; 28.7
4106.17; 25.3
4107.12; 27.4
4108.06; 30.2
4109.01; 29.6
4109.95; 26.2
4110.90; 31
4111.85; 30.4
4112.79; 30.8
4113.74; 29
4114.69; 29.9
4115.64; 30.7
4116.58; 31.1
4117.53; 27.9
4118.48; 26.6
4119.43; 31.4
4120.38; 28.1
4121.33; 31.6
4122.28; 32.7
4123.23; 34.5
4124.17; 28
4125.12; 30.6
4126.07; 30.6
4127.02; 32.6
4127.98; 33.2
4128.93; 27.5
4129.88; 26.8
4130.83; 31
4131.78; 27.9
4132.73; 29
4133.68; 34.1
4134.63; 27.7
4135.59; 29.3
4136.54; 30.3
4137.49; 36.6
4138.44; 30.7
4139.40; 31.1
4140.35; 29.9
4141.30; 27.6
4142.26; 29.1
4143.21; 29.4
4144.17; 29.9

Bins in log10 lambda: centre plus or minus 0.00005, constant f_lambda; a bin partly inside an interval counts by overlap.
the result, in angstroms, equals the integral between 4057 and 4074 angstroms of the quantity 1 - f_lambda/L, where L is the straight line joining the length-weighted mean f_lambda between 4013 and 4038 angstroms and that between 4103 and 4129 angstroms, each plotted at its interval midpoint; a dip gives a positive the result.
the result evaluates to 0.5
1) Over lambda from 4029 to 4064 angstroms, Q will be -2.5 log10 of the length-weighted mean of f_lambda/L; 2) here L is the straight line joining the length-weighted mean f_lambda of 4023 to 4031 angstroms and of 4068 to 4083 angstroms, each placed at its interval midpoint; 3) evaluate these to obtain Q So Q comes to 0.00 mag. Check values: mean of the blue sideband 30.9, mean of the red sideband 30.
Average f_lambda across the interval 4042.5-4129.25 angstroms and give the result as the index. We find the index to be 29.7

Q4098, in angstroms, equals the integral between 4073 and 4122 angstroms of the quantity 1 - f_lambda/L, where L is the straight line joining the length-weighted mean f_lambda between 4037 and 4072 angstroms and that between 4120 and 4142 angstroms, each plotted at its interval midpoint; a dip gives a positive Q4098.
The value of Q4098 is 2.2 angstroms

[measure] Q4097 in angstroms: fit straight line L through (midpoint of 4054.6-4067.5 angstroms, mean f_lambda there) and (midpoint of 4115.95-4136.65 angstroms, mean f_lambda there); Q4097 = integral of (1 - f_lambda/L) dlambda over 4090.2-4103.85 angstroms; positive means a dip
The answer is 1.0 angstroms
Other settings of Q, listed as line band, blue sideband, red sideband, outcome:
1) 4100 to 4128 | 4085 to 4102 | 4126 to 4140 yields 0.05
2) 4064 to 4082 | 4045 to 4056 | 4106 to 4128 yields 0.04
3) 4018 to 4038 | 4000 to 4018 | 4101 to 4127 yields -0.03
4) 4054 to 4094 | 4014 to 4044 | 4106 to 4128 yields 0.02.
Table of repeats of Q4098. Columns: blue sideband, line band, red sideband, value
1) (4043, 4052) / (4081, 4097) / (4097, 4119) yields -1.30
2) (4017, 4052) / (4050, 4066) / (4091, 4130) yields 0.28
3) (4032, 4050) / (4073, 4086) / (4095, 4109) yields -0.88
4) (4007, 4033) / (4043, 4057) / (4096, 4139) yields -0.18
